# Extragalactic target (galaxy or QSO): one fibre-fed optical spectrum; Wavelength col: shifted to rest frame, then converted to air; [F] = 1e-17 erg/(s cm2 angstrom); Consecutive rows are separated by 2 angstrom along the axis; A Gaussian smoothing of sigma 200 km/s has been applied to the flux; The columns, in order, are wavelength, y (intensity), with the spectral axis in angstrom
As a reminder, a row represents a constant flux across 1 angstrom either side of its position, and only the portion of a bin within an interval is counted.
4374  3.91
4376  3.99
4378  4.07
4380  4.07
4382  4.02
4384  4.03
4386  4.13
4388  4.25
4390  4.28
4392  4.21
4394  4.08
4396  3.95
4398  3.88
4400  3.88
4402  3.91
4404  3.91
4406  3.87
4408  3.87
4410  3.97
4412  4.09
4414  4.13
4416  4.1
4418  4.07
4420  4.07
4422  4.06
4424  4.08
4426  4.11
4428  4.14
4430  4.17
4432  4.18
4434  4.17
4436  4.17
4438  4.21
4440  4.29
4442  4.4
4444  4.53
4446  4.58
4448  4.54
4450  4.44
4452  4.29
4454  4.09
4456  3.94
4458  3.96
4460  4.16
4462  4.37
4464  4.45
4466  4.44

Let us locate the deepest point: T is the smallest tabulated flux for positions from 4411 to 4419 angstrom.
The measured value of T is 4.07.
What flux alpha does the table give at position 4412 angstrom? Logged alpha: 4.09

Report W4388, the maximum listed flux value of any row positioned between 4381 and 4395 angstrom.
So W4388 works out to 4.28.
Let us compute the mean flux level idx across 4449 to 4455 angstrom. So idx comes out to 4.27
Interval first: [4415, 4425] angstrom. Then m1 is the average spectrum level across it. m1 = 4.08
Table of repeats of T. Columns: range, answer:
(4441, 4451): 4.4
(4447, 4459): 3.94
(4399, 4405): 3.88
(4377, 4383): 4.02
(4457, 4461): 3.96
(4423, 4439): 4.08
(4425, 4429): 4.11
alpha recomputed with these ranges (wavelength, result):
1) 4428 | 4.14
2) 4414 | 4.13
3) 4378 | 4.07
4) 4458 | 3.96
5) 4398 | 3.88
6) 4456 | 3.94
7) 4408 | 3.87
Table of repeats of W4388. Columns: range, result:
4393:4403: 4.08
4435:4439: 4.21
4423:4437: 4.18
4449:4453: 4.44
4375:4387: 4.13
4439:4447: 4.58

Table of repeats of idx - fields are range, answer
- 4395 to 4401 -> 3.9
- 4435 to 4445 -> 4.32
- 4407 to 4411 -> 3.92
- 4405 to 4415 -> 3.99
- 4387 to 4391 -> 4.27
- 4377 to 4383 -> 4.05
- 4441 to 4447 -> 4.5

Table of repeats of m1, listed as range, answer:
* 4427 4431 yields 4.15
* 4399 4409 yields 3.89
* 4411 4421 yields 4.09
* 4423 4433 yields 4.14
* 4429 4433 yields 4.17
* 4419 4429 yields 4.09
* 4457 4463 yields 4.16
